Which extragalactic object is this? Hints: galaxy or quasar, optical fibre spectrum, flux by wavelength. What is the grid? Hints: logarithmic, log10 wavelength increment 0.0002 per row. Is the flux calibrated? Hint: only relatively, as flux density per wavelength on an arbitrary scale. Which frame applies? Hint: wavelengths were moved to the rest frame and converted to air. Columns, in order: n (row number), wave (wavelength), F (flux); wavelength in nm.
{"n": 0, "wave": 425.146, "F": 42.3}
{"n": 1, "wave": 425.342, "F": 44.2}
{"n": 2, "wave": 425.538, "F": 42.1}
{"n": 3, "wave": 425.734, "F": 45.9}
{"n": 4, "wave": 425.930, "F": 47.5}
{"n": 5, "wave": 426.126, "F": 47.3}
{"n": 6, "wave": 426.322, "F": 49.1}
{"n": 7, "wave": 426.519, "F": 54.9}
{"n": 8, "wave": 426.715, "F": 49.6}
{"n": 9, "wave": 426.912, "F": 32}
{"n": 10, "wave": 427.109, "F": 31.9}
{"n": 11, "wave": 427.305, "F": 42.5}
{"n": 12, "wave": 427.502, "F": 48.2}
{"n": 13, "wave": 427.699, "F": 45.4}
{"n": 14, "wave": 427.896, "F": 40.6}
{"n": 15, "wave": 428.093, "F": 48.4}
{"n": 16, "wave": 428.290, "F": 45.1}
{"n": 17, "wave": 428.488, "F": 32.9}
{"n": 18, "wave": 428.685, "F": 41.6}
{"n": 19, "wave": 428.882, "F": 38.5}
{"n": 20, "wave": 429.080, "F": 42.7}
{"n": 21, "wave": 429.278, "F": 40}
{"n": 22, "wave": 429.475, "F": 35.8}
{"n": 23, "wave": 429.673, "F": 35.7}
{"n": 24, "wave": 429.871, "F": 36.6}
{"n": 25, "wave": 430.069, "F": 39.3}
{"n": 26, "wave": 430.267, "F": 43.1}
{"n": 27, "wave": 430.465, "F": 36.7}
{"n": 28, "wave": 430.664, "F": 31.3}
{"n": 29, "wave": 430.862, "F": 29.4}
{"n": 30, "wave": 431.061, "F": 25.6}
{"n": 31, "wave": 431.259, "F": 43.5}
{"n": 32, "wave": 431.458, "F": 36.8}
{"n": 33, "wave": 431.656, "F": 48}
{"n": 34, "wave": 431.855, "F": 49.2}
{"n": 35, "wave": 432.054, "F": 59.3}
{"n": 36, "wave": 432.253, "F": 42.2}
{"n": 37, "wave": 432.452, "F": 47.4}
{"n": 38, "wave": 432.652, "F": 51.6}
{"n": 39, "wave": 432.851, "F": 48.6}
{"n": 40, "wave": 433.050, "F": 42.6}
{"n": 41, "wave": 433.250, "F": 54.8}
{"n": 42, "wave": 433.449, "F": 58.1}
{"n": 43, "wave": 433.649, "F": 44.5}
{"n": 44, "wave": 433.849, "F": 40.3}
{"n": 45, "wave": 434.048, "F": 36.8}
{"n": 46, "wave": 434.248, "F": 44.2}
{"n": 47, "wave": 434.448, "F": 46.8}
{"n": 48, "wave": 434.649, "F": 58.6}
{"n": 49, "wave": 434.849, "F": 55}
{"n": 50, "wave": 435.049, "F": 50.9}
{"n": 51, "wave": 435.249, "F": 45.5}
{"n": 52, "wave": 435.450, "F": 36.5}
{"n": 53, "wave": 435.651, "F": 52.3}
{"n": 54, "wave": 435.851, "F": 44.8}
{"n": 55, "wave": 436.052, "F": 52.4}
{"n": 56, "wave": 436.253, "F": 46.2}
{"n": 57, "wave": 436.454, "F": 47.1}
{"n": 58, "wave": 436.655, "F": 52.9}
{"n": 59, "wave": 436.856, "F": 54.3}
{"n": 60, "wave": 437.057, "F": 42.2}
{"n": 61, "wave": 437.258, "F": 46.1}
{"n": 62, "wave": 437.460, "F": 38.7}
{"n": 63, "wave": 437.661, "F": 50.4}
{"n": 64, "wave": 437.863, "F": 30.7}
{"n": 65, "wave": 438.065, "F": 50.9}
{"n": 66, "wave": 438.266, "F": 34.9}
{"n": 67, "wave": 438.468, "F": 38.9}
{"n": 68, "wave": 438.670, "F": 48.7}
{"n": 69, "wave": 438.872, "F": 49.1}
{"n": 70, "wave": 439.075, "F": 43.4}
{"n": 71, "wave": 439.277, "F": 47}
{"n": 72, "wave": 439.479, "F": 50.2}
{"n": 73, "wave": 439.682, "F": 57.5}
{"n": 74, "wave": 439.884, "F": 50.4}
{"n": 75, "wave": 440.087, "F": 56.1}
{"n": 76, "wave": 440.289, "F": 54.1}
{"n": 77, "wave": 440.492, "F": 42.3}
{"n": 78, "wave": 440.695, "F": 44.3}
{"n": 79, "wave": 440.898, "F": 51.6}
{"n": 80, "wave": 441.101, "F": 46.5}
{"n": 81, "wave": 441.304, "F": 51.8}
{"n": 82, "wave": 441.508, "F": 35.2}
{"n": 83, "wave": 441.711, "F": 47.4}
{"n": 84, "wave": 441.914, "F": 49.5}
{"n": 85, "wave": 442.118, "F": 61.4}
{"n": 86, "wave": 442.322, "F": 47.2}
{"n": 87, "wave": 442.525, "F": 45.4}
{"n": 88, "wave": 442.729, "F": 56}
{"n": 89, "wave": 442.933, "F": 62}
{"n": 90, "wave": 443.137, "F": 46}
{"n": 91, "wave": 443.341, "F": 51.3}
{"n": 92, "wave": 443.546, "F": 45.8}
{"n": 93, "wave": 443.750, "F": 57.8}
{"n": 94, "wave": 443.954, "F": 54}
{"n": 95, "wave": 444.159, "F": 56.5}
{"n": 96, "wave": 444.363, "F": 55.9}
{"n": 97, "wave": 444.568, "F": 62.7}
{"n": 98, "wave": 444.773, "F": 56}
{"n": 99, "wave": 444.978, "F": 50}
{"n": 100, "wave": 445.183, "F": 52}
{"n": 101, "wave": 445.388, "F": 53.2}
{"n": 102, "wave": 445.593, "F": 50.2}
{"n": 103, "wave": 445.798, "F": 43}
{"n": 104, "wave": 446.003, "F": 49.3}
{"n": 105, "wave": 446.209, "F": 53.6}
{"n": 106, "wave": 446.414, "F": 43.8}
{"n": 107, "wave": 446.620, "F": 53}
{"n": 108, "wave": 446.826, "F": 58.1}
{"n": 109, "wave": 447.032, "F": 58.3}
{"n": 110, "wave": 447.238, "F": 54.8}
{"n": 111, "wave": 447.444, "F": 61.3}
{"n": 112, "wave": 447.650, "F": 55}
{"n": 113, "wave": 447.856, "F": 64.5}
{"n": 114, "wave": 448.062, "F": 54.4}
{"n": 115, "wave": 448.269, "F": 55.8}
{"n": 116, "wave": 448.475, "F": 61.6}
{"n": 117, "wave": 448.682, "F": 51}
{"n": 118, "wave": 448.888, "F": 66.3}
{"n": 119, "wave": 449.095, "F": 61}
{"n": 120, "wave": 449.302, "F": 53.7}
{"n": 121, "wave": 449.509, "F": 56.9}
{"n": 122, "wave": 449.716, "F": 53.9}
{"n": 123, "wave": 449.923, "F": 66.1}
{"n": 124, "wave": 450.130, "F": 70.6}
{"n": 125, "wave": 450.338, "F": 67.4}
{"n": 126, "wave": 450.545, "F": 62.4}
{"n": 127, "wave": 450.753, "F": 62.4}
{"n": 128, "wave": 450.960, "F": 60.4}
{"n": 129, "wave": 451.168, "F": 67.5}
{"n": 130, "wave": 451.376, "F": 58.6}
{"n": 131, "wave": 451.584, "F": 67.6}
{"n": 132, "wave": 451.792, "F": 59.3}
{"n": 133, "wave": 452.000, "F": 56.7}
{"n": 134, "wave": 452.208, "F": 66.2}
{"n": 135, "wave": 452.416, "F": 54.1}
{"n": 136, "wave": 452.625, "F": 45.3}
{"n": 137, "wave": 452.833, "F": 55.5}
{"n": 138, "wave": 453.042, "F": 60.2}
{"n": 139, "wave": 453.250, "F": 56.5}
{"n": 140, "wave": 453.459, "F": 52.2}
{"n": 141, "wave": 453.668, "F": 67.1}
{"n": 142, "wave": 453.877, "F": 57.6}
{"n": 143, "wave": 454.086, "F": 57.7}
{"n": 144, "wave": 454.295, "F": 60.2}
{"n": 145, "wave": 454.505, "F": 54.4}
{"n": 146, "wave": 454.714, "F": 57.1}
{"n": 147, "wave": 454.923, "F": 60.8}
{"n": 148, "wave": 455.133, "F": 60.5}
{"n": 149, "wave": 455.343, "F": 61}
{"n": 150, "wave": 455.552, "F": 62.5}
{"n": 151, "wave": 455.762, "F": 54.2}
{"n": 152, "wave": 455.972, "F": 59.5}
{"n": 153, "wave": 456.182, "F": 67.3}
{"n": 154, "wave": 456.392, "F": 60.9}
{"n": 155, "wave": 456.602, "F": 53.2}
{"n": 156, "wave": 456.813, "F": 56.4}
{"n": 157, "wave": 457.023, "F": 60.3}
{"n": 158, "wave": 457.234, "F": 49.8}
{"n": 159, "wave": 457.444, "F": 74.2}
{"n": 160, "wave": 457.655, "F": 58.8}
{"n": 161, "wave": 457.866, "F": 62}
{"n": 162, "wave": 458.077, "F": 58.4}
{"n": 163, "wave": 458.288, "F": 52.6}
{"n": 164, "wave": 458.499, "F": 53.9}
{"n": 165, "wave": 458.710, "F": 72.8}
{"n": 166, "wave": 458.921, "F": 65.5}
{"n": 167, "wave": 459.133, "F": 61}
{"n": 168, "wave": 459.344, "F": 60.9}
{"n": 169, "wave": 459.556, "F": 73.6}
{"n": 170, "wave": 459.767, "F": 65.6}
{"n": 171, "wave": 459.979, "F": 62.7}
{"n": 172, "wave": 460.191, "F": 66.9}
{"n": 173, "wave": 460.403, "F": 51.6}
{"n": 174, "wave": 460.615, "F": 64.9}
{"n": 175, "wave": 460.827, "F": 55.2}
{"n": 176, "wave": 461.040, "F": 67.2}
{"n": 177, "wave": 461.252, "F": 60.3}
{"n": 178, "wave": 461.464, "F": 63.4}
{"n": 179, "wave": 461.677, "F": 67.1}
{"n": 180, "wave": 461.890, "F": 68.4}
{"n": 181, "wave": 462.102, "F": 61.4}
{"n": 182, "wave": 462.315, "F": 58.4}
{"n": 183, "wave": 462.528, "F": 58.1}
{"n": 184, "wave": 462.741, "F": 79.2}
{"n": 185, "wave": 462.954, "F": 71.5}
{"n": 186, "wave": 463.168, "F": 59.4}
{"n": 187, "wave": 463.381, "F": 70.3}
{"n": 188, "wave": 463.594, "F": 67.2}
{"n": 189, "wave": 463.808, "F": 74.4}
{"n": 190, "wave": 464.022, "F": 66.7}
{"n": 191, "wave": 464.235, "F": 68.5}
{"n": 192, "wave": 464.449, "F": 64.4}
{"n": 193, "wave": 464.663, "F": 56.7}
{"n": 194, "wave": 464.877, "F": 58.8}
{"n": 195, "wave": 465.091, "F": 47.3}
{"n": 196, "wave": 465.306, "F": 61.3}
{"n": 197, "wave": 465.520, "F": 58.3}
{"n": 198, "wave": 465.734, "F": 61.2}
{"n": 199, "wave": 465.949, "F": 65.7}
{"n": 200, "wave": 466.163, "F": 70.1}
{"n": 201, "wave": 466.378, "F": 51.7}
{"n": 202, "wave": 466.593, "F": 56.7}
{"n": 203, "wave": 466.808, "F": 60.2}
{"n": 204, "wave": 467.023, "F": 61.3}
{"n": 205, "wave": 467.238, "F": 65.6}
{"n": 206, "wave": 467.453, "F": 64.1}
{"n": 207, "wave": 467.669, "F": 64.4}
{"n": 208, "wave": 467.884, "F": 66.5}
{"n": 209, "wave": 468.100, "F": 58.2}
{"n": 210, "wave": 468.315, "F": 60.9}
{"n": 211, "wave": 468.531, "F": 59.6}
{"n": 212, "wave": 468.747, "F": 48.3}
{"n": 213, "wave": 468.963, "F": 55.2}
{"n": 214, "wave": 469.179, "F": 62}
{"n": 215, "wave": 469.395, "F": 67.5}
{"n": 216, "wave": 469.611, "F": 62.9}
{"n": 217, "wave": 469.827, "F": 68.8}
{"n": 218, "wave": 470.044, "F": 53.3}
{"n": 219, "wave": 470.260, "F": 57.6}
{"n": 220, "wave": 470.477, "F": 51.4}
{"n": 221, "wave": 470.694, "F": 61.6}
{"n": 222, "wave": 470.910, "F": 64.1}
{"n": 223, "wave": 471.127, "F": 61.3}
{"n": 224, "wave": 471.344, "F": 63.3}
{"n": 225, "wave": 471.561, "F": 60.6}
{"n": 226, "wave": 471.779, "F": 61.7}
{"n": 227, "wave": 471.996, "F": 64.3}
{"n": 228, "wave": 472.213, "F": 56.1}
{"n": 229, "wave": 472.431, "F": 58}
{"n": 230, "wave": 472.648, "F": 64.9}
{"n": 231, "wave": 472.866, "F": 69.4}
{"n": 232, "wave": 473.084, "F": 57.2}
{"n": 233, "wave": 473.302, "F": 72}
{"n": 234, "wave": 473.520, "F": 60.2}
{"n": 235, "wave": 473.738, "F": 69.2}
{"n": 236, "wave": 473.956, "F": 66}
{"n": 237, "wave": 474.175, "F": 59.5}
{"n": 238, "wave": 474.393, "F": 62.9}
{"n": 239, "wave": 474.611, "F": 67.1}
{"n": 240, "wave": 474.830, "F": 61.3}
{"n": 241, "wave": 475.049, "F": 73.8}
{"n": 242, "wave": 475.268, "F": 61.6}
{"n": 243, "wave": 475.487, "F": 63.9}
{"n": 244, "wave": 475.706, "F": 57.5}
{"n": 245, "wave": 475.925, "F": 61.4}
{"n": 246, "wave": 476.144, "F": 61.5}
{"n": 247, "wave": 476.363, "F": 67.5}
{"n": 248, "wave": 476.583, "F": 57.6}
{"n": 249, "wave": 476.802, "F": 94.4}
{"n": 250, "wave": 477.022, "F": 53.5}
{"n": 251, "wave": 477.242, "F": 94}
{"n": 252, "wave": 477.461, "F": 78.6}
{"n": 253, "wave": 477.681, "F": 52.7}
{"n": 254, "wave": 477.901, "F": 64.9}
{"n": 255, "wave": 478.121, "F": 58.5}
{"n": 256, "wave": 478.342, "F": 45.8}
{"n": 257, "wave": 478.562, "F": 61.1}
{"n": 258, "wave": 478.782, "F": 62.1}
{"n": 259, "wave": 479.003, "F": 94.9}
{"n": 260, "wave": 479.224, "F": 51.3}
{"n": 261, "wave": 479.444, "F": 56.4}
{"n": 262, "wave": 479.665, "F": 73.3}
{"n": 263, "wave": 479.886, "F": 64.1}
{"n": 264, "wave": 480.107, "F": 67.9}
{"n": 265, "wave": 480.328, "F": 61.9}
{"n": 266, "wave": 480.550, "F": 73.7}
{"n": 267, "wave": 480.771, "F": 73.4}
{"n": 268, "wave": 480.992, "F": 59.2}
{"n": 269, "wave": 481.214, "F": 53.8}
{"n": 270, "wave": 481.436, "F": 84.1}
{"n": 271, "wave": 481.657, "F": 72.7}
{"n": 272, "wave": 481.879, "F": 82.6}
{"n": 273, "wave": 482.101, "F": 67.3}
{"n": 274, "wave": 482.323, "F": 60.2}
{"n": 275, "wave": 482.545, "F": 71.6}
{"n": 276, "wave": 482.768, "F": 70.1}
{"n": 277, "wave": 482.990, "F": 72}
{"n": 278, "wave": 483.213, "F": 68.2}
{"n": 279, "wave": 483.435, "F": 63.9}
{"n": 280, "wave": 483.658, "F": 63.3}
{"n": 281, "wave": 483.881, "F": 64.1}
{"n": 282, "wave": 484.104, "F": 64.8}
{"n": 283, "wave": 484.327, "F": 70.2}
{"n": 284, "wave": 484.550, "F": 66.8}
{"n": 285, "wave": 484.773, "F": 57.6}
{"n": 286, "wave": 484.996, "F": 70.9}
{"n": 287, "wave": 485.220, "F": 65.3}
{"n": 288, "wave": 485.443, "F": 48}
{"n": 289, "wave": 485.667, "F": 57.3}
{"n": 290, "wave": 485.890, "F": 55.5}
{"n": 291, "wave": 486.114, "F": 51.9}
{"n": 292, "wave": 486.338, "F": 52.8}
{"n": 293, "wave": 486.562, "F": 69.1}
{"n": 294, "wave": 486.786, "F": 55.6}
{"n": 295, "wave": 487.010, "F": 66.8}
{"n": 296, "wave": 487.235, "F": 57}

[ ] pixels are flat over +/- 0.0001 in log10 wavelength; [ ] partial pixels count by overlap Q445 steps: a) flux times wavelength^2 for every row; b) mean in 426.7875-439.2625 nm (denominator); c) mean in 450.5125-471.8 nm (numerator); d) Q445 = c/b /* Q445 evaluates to 1.59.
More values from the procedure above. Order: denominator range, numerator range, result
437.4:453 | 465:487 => 1.35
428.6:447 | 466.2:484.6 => 1.60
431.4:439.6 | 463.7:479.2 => 1.58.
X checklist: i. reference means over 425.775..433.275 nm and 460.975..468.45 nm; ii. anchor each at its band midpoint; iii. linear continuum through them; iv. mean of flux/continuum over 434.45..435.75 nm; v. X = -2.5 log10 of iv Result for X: -0.09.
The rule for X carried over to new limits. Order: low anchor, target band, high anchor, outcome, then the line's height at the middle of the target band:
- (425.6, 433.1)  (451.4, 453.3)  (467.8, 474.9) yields -0.101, 52.9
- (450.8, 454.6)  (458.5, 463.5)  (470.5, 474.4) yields -0.069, 60.4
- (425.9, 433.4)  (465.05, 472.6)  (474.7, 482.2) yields 0.026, 62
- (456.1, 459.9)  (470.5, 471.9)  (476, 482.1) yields 0.064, 65.2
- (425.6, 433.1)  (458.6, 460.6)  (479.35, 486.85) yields -0.172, 55.1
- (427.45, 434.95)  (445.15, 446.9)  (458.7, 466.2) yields 0.053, 53.1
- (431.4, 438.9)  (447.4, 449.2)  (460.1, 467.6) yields -0.090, 54.2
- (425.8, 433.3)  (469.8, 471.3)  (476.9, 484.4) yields 0.049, 62.1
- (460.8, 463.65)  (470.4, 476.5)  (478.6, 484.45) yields 0.064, 66.7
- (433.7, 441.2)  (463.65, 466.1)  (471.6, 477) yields -0.044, 59.9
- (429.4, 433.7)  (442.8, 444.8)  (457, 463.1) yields -0.068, 51.4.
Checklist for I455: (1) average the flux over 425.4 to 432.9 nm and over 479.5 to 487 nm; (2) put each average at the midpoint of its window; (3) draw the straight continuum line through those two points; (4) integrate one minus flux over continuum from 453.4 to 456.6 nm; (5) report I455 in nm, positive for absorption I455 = -0.37 nm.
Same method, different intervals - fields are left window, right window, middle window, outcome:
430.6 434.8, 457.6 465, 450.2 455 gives -0.13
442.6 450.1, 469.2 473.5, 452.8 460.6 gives -0.30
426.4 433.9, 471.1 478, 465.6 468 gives -0.05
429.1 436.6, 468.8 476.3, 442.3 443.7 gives -0.06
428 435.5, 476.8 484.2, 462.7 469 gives -0.25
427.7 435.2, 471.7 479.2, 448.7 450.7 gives -0.35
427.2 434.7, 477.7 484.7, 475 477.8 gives -0.14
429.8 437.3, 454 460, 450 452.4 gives -0.27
